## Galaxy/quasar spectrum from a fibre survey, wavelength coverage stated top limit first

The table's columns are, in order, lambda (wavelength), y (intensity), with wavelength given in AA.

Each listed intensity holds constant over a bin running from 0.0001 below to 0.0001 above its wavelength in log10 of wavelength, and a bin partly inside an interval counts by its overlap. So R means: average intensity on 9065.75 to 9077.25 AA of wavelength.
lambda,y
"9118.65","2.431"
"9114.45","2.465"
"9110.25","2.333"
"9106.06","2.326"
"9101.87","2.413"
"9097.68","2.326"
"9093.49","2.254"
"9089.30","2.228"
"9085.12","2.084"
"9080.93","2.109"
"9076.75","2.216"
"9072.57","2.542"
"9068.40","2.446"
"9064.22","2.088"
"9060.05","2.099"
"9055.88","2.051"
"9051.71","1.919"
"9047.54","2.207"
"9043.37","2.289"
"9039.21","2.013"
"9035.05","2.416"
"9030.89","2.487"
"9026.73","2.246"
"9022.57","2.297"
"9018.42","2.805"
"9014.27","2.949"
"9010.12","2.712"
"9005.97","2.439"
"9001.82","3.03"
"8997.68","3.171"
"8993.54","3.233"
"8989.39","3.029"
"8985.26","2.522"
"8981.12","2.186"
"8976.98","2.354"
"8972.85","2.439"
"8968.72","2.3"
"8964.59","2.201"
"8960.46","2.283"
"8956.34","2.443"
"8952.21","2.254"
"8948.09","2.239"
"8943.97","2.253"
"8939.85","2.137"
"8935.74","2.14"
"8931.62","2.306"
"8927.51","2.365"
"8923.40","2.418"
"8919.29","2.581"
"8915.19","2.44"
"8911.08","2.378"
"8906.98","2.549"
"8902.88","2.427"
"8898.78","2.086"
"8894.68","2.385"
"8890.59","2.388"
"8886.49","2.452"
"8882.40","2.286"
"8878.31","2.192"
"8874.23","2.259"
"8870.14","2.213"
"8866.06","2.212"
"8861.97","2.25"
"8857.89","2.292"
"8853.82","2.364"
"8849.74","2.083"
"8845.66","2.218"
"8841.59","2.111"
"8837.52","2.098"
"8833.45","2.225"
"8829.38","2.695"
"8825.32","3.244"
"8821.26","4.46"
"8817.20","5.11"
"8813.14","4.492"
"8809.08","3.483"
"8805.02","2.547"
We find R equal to 2.41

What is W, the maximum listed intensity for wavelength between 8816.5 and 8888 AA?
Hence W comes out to 5.11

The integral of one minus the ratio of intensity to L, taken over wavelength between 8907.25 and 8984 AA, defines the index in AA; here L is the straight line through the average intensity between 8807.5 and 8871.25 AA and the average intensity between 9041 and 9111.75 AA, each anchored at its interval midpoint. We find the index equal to 7.4 AA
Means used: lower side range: 2.85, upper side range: 2.23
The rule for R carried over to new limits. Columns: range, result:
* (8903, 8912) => 2.47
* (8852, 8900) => 2.28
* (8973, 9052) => 2.55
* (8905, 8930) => 2.45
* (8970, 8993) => 2.55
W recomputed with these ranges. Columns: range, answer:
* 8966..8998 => 3.233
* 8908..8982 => 2.581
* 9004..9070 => 2.949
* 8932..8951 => 2.253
